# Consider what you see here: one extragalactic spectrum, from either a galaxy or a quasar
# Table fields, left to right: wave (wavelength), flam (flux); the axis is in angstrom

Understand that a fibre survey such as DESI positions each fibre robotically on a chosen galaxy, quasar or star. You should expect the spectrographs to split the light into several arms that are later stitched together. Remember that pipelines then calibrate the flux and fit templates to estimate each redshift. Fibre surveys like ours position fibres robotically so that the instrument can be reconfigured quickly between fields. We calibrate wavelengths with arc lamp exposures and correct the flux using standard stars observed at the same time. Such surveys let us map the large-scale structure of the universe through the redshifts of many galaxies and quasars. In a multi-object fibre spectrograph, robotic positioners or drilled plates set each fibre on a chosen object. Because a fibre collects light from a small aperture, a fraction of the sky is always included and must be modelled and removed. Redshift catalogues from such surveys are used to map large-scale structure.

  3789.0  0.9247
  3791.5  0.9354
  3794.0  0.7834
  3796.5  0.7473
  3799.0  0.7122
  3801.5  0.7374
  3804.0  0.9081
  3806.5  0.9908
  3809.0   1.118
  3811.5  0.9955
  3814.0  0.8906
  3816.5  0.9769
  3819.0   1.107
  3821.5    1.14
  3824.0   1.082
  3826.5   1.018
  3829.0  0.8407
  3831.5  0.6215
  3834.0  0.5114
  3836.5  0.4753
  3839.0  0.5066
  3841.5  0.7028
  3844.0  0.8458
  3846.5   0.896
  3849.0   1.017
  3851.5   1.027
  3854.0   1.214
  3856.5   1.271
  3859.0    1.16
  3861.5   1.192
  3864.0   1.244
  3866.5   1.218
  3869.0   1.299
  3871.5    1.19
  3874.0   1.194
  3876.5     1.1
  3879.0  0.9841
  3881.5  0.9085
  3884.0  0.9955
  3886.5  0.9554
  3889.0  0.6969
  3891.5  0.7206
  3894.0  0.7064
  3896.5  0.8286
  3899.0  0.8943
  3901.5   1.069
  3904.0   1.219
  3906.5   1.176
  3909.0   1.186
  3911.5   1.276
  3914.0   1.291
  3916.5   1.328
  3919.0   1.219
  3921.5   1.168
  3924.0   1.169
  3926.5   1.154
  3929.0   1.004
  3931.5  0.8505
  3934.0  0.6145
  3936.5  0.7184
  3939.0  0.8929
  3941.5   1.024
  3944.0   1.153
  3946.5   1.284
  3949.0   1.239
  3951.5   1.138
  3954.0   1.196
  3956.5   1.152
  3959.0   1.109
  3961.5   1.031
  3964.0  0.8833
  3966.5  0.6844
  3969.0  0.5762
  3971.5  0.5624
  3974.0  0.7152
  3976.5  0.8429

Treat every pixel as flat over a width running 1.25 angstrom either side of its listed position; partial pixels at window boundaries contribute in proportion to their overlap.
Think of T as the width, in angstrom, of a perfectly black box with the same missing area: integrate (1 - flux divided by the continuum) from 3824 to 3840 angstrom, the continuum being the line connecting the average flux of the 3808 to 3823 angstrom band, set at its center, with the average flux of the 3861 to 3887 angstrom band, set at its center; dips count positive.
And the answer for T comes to 5.5 angstrom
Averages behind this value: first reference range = 1.04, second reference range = 1.12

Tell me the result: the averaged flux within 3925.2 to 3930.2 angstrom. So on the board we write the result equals 1.08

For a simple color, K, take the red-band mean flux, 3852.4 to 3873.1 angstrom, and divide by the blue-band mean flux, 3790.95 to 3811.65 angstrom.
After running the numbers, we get 1.40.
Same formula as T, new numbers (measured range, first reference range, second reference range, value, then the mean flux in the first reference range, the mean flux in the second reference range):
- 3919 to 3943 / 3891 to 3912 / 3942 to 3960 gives 2.9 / 1.01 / 1.18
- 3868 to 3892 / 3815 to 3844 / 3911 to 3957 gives -1.6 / 0.818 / 1.09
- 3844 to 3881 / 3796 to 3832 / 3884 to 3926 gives -4.7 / 0.936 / 1.06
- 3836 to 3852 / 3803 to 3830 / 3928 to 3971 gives 3.4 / 1.01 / 0.966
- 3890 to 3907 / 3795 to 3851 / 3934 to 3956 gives 0.9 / 0.858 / 1.06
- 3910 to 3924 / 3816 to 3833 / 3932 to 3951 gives -3.7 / 0.962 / 0.99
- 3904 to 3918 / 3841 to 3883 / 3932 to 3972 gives -3.1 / 1.09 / 0.959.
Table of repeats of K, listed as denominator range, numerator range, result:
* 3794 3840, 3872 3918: 1.21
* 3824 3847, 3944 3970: 1.43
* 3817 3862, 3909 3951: 1.19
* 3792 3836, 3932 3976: 1.06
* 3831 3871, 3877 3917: 1.05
